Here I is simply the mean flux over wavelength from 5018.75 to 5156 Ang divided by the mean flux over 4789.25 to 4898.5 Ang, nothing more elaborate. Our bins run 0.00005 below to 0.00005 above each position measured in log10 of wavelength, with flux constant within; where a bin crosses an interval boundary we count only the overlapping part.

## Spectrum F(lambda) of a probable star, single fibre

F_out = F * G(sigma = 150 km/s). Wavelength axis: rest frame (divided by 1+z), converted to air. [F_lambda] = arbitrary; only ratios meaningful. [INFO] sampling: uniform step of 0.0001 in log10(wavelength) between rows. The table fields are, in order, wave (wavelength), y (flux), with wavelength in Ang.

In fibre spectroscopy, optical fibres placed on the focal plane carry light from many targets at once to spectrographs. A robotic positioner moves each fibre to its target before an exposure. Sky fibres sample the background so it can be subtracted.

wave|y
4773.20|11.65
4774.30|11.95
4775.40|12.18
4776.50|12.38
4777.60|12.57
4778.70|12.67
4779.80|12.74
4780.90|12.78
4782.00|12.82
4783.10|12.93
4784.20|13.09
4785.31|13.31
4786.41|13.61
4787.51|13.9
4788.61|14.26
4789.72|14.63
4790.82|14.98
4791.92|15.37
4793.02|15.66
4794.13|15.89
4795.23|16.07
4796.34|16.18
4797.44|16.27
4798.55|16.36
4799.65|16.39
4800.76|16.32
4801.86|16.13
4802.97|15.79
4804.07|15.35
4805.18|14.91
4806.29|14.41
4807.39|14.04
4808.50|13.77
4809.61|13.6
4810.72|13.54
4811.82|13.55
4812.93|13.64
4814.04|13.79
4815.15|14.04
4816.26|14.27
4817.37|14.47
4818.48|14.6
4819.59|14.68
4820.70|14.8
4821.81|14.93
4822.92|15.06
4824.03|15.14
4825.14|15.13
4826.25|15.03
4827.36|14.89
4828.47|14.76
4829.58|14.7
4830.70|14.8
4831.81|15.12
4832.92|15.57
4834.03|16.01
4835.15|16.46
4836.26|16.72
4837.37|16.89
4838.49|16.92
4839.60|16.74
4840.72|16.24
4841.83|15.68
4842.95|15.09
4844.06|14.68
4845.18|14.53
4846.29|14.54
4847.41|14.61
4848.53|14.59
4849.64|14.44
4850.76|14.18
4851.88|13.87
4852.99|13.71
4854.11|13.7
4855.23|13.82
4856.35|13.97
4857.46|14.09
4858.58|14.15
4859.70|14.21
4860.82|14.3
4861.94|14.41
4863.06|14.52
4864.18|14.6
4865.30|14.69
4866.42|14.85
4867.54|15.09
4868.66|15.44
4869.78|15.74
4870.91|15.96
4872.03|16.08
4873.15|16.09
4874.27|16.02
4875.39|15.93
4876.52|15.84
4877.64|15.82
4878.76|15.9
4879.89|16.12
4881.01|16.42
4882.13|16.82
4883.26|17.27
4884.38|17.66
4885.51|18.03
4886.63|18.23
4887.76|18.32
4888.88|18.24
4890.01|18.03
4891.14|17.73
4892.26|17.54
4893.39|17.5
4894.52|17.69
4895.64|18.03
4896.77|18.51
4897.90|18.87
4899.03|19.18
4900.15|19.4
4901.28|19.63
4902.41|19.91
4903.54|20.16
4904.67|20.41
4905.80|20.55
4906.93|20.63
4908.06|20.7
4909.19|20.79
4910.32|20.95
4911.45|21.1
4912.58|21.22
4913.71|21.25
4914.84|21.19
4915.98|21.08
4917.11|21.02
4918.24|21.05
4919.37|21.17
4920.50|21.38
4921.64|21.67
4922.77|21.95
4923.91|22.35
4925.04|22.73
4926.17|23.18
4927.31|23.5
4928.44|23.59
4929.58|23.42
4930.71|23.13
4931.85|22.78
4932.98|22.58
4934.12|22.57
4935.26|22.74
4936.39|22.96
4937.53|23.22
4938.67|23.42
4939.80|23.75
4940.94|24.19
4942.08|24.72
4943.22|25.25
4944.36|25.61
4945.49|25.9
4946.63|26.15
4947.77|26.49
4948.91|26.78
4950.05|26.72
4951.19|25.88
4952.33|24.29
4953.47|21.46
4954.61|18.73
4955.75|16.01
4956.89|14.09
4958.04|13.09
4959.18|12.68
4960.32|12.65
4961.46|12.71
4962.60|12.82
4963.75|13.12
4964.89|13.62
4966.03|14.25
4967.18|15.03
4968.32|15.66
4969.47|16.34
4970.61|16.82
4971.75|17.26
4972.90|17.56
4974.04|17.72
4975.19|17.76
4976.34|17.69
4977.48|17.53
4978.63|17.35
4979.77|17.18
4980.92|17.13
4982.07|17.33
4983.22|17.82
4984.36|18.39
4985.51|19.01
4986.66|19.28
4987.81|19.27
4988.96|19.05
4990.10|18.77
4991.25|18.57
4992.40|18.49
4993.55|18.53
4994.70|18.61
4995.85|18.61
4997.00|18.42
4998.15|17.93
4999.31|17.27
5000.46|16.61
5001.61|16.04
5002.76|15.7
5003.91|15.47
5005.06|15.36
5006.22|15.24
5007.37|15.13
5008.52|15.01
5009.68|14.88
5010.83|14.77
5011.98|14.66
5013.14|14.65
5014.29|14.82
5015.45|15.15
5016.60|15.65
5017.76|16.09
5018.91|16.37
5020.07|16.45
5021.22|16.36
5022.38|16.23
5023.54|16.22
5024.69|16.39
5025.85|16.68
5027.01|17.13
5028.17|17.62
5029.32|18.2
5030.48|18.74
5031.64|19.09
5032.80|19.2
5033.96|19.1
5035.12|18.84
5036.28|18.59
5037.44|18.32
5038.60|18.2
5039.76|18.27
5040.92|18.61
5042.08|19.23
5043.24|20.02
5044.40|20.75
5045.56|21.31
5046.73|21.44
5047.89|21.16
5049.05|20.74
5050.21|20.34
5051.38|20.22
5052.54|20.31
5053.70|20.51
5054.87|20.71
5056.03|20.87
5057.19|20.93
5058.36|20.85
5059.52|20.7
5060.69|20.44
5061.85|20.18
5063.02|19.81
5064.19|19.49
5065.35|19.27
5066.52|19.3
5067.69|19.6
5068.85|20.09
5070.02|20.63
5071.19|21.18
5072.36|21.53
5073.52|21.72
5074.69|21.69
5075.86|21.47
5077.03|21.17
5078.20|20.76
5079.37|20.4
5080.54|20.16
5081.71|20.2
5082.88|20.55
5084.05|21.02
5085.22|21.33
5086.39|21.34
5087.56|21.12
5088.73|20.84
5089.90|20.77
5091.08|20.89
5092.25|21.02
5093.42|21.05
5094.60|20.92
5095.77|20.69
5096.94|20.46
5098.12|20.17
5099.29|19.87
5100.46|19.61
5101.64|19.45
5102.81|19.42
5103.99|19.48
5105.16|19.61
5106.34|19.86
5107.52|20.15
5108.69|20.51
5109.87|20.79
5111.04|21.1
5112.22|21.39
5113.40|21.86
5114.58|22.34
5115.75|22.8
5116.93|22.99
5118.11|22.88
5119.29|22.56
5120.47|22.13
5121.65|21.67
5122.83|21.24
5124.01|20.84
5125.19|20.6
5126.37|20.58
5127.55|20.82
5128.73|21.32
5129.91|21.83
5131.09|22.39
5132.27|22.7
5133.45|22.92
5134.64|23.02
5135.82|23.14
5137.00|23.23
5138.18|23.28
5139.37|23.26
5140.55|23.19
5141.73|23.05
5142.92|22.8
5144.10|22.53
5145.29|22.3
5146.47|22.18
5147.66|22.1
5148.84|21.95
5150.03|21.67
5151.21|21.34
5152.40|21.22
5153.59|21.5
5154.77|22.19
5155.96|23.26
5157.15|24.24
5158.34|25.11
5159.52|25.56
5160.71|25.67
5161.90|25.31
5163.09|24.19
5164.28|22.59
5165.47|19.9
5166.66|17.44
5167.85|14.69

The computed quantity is 1.33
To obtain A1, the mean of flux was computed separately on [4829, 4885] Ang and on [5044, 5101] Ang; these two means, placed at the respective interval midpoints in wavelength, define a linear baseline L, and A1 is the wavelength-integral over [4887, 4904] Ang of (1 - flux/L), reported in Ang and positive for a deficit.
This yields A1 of -2.40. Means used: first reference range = 15.3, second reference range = 20.6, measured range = 18.6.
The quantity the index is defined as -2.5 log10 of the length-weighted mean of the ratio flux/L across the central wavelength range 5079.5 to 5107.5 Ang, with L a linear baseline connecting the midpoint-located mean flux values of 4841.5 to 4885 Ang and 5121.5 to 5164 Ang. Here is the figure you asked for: 0.046 mag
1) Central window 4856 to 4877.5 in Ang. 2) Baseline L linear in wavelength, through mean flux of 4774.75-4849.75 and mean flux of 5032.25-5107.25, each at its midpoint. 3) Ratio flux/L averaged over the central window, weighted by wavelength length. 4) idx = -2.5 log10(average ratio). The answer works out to 0.06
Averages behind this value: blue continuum 14.7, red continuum 20.3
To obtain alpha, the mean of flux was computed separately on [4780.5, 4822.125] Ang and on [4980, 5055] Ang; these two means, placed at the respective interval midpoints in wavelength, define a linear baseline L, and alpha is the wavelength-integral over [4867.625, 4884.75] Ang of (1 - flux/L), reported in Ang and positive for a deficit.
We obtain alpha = -0.5 Ang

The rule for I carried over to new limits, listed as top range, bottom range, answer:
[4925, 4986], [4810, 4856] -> 1.34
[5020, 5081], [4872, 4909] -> 1.09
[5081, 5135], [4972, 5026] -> 1.25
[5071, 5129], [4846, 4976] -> 1.13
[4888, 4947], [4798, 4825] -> 1.45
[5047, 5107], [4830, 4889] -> 1.32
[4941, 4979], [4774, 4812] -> 1.32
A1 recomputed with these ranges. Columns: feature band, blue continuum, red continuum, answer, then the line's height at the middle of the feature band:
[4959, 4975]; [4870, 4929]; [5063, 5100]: 3.9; 19.8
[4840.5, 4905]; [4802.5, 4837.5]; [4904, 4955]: 8.6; 18.7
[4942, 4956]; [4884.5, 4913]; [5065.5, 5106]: -3.4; 19.6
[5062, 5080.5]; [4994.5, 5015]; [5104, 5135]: -1.3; 19.2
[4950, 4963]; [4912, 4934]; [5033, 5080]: 2.6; 21.6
